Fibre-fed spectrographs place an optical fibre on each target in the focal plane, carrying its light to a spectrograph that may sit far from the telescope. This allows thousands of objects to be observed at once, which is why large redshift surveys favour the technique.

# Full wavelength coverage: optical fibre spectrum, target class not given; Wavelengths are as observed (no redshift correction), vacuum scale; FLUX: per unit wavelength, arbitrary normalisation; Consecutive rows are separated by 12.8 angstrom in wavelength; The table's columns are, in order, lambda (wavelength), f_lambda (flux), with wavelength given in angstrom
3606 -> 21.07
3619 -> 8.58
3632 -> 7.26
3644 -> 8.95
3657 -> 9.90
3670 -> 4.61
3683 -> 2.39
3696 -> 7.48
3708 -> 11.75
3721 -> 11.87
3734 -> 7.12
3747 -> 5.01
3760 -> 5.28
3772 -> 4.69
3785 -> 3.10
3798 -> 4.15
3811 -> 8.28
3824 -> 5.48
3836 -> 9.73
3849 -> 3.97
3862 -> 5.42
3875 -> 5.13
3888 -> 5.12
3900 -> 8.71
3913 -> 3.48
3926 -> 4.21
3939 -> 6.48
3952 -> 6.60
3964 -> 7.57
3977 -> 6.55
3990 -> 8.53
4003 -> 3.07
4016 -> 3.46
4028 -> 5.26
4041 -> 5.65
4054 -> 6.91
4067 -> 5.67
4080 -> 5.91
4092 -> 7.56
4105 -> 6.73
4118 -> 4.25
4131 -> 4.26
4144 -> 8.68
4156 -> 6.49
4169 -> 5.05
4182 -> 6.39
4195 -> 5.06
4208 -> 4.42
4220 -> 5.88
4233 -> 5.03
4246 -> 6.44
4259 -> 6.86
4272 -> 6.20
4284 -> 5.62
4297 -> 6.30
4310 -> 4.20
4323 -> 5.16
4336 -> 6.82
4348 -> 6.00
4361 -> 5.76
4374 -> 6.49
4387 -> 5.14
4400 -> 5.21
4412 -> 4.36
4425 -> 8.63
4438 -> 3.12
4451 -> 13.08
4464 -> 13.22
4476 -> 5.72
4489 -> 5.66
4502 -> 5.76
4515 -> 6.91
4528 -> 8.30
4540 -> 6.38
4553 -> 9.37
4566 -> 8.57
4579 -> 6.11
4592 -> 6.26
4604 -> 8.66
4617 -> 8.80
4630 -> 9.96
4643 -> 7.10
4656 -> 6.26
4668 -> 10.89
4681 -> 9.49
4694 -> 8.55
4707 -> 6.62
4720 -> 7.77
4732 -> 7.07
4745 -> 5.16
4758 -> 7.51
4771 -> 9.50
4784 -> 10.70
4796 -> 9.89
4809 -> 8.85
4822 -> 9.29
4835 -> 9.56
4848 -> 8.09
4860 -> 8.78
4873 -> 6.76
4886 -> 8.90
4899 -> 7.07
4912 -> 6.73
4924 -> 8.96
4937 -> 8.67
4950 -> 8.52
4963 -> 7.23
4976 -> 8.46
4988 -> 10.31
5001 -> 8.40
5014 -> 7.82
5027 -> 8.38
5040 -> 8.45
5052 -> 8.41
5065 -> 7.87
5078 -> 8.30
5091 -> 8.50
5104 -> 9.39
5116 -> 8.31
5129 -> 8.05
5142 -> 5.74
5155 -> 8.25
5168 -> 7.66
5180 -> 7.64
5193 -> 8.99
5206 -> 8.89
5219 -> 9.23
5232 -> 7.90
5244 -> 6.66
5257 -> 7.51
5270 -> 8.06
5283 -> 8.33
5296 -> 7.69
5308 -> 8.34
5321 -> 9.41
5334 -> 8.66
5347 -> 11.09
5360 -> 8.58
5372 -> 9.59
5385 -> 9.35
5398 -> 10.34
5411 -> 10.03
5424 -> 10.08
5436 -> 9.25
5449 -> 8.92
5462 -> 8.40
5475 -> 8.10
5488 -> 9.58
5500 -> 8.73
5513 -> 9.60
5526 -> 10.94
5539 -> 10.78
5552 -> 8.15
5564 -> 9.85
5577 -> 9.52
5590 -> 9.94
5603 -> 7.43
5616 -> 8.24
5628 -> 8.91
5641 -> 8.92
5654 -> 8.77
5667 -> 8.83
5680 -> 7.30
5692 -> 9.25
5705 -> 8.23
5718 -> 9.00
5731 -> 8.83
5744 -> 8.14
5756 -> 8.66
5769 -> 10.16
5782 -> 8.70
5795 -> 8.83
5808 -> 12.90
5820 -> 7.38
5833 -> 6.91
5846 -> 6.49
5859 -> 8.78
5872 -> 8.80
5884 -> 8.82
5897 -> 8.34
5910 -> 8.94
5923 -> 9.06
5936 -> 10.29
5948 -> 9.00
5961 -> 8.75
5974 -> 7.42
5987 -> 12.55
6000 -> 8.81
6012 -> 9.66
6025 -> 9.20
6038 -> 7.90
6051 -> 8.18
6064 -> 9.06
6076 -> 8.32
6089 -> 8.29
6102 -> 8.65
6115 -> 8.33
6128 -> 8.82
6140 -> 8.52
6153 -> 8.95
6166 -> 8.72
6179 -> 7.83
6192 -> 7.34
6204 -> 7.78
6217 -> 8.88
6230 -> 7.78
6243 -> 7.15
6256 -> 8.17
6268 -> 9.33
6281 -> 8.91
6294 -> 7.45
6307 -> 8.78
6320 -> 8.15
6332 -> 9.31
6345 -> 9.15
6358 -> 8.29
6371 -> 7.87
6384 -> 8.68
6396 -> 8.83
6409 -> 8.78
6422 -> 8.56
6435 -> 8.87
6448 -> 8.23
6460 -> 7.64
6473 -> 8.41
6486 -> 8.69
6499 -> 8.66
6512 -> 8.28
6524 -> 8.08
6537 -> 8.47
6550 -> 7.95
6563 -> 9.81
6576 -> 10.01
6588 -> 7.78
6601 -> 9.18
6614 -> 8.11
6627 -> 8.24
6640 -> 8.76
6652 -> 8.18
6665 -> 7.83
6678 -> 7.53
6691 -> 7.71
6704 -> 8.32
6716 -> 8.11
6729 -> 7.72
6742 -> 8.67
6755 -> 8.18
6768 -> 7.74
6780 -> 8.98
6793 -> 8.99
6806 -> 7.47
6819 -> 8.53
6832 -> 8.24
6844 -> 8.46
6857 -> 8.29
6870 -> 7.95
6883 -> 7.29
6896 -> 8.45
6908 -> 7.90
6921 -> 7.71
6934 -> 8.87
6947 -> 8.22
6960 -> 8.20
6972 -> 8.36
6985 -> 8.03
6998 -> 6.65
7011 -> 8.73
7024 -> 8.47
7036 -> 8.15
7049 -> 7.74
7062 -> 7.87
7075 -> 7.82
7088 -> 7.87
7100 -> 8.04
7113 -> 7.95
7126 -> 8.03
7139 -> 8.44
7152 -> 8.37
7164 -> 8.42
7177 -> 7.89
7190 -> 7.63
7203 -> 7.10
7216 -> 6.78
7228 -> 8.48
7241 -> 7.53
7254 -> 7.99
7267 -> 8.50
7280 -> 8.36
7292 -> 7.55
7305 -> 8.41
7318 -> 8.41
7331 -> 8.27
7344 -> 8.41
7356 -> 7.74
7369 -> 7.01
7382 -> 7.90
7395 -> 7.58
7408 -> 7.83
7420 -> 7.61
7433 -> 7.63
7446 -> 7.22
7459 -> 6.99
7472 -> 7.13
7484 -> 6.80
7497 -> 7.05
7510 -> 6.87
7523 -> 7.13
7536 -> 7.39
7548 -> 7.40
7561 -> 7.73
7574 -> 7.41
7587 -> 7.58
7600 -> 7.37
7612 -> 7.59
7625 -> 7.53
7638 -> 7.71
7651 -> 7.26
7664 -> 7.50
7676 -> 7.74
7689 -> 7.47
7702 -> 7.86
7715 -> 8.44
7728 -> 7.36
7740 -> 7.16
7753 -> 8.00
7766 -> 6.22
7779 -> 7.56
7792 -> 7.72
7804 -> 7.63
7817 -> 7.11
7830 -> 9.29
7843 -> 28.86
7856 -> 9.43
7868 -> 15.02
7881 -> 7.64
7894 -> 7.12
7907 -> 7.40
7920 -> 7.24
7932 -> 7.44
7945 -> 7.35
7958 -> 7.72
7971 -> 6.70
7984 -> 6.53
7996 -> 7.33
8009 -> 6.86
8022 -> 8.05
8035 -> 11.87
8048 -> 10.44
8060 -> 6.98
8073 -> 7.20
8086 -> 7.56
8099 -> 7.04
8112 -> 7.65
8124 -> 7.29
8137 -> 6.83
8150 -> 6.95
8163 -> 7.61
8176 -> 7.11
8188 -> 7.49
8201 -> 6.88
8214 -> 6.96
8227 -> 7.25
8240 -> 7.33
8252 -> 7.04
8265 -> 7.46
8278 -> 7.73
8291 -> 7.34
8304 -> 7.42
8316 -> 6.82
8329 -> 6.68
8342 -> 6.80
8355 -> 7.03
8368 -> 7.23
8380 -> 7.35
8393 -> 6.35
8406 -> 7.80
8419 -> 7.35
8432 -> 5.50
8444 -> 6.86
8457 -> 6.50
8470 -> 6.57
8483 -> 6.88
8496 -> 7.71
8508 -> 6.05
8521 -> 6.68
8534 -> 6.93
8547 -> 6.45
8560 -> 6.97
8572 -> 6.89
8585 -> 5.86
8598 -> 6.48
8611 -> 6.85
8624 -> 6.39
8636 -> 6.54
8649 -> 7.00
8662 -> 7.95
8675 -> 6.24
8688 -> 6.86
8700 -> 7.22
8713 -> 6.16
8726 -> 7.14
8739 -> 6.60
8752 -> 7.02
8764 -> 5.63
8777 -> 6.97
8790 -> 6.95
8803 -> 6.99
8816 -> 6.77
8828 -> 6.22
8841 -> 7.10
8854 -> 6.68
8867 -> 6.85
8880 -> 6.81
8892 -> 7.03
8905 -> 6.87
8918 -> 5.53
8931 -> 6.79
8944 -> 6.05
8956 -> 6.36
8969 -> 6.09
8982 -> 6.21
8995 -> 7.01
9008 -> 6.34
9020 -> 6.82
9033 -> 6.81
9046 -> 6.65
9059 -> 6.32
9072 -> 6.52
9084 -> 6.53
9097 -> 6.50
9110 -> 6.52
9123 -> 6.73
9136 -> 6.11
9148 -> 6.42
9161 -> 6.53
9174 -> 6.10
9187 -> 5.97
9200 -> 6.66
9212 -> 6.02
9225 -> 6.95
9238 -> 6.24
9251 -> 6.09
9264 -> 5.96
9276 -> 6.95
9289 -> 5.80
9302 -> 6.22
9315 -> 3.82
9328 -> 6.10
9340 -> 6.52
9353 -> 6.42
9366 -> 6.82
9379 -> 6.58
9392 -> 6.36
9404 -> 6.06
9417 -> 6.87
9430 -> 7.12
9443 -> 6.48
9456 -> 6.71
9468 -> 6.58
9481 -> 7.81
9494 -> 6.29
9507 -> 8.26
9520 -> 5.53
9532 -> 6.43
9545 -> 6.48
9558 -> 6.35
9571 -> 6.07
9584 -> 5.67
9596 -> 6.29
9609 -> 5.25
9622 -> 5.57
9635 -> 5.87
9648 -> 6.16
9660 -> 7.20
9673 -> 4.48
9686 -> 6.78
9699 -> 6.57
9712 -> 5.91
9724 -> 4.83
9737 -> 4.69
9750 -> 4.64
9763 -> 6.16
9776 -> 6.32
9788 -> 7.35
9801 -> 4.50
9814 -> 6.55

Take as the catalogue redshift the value 0.195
